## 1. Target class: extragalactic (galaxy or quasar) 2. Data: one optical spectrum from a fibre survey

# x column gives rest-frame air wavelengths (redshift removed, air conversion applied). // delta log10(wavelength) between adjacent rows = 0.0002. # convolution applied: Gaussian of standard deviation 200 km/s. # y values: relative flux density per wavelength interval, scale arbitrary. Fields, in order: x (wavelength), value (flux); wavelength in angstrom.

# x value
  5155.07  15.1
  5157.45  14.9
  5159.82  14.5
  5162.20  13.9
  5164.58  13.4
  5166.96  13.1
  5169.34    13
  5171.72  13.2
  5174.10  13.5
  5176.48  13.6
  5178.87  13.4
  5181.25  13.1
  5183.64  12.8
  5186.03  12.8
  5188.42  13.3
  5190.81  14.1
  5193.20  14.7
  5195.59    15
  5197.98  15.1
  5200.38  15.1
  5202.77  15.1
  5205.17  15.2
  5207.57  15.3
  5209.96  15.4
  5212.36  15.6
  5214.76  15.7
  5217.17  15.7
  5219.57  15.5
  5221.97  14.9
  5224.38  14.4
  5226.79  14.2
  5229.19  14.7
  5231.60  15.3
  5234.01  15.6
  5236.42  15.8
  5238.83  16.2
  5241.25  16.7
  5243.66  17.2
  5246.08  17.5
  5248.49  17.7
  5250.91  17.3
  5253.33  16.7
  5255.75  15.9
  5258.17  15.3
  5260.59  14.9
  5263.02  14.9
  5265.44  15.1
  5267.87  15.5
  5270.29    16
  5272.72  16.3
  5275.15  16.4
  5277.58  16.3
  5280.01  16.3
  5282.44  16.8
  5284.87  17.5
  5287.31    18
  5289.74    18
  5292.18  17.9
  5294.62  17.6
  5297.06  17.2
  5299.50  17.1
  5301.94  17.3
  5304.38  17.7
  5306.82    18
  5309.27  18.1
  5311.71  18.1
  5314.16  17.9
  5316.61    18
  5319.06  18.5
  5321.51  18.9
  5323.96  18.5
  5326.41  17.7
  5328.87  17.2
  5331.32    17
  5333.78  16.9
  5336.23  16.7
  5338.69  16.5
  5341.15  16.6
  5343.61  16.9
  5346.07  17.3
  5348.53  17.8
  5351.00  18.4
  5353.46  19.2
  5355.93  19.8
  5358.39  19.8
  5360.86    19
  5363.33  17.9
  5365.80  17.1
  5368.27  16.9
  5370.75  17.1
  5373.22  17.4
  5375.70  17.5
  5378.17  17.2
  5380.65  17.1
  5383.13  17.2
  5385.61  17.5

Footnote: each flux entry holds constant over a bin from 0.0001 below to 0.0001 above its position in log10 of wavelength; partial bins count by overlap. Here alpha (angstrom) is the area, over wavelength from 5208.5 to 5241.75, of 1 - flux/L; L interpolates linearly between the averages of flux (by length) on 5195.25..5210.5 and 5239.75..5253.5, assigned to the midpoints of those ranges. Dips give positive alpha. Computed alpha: 1.7 angstrom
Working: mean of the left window 15.2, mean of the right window 17.2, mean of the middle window 15.4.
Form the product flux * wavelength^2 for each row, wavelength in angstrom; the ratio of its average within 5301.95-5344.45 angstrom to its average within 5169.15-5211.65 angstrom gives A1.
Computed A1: 1.31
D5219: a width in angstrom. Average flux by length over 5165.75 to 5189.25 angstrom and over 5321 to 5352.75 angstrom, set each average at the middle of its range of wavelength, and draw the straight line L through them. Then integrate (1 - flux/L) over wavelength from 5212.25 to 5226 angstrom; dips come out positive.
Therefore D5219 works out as -0.9 angstrom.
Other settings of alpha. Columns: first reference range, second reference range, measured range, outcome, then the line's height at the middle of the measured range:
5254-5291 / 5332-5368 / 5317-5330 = -0.7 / 17.3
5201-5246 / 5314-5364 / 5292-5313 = -0.6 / 17.2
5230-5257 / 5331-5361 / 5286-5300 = -0.4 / 17.1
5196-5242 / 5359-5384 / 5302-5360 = -3.3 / 16.9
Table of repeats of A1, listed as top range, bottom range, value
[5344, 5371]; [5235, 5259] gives 1.14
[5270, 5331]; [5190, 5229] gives 1.20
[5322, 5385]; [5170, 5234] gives 1.29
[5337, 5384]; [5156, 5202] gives 1.37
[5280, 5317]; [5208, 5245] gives 1.17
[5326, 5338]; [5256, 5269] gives 1.15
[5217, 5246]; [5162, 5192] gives 1.20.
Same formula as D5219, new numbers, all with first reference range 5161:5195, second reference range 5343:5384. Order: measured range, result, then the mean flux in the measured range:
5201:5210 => -0.7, 15.2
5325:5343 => 0.2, 17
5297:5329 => -2.4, 17.9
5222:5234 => -0.1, 14.8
